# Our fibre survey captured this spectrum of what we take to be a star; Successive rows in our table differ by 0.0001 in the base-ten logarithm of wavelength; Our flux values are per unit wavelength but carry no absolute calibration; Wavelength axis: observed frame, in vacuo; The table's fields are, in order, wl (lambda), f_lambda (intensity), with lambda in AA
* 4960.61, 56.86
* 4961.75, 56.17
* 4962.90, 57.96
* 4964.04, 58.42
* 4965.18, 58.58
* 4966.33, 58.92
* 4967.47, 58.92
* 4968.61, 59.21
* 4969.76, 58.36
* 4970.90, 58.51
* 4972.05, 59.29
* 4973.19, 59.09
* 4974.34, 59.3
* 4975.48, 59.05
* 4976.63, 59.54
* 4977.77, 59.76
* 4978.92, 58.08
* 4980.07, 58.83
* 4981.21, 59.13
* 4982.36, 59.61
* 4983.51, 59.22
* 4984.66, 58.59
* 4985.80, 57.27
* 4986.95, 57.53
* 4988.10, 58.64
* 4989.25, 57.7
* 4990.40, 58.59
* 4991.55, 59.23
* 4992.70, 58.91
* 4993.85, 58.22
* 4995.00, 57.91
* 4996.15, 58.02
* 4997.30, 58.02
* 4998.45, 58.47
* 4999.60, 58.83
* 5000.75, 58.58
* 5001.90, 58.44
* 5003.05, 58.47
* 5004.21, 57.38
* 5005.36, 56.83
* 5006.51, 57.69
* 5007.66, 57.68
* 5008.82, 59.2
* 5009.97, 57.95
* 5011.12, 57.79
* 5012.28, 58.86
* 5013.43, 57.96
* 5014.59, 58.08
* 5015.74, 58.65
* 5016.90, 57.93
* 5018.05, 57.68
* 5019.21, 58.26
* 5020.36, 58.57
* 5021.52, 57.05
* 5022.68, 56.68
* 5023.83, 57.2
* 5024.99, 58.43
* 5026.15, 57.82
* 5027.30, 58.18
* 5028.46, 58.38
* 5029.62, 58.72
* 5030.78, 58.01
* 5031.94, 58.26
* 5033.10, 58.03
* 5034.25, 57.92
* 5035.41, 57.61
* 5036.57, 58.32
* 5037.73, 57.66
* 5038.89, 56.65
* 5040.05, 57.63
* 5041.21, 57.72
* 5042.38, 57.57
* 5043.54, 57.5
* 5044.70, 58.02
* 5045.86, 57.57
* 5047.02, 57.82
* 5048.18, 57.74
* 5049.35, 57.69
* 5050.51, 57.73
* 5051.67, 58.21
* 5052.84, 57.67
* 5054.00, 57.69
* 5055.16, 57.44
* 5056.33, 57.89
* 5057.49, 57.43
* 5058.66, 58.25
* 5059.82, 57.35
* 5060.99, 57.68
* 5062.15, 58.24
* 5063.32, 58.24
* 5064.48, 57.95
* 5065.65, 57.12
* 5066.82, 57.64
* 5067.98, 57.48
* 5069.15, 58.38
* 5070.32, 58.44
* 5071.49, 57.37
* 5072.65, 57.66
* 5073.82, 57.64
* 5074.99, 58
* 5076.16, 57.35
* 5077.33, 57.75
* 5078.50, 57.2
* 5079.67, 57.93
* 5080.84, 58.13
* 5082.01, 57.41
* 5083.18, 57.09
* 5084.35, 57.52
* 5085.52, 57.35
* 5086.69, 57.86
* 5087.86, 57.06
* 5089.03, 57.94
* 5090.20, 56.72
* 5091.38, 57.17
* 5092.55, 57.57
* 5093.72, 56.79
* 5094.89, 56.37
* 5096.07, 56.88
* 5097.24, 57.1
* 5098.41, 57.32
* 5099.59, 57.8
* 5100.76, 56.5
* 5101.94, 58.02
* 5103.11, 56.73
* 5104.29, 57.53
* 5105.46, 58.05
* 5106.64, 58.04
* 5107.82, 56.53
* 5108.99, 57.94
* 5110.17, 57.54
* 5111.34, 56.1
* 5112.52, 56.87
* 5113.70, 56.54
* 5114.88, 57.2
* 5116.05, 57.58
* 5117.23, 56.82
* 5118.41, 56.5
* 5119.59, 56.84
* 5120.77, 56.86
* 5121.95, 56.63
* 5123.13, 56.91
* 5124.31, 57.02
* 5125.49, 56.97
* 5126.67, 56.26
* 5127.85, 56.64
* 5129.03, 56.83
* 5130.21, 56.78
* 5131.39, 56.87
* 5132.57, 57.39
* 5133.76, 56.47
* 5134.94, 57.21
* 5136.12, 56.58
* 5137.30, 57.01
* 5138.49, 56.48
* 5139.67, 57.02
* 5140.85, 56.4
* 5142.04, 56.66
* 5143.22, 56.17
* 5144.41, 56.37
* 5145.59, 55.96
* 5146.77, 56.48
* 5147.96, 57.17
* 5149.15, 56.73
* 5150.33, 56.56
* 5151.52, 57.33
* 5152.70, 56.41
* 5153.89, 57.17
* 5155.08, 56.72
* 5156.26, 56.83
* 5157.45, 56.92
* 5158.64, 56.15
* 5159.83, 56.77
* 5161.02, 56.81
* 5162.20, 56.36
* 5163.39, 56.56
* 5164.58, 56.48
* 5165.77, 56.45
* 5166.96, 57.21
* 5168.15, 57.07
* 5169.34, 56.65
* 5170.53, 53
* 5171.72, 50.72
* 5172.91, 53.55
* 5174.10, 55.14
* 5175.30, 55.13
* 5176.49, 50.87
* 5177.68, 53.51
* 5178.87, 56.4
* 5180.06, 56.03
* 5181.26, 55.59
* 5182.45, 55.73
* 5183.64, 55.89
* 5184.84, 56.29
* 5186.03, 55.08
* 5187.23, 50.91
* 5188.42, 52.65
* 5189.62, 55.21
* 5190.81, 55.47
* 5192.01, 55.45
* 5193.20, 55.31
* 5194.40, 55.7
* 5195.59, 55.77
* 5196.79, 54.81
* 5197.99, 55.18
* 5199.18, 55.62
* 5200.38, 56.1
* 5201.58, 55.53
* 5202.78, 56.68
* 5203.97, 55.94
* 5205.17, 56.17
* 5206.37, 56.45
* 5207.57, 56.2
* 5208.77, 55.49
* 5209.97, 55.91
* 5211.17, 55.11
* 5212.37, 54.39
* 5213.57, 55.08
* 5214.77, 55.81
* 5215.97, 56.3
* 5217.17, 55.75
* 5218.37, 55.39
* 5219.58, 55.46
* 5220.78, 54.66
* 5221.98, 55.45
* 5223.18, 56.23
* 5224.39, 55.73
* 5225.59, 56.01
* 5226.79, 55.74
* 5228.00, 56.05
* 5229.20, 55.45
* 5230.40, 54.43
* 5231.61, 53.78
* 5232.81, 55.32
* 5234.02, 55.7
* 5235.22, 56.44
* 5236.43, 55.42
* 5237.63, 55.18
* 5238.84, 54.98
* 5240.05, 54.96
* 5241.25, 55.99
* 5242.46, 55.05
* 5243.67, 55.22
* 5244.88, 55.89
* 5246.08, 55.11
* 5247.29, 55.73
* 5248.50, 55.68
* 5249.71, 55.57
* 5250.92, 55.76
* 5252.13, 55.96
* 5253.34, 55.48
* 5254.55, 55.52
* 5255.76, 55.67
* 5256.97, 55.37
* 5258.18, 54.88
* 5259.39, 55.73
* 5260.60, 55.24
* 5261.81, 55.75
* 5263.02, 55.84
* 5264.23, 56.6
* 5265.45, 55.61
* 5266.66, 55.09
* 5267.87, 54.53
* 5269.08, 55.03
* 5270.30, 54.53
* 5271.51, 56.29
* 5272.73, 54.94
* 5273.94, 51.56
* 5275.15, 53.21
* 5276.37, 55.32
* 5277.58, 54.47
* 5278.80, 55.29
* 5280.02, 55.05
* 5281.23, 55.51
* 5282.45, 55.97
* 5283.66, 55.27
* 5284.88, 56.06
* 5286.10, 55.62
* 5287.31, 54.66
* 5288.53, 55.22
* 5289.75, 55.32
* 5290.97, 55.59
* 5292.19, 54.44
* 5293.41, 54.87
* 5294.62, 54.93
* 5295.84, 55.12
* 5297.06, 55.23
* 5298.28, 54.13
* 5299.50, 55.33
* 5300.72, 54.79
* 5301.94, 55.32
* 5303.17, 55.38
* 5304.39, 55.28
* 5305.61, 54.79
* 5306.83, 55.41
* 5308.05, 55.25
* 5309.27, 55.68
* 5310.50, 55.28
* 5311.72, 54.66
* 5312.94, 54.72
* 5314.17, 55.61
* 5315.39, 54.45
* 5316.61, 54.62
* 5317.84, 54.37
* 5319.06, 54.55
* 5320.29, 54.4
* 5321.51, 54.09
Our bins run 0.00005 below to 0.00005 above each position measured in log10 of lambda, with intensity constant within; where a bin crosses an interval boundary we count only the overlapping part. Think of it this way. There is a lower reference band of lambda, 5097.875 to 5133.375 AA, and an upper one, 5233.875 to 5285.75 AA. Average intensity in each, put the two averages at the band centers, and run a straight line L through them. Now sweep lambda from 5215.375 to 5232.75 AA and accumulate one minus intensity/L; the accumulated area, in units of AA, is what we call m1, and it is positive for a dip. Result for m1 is 0.1 AA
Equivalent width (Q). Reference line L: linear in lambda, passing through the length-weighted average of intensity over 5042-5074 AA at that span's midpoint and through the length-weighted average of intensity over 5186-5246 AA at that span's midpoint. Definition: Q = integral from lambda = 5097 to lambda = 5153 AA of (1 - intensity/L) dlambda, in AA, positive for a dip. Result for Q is -0.2 AA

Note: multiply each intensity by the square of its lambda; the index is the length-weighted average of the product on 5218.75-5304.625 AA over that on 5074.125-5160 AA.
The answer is 1.02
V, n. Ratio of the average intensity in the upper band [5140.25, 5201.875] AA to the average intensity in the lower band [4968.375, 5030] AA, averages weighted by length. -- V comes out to 1.0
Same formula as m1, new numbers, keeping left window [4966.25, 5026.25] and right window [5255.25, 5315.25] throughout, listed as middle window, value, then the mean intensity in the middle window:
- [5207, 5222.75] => 0.13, 55.5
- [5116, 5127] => 0.03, 56.8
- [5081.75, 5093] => 0.00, 57.4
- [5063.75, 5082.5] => -0.07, 57.7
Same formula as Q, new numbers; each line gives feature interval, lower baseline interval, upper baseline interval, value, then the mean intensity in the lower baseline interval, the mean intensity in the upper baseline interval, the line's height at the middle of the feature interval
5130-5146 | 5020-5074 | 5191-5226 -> 0.0 AA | 57.8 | 55.6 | 56.6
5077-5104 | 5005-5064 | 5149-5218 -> -0.1 AA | 57.9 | 55.6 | 57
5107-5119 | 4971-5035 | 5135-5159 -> 0.0 AA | 58.3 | 56.7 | 57.1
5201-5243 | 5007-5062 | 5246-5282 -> 0.1 AA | 57.9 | 55.2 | 55.7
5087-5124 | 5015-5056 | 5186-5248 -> -0.2 AA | 57.8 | 55.4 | 56.9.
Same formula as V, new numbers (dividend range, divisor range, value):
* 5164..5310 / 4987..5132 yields 0.96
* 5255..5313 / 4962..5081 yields 0.95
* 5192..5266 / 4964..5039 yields 0.95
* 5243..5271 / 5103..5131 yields 0.97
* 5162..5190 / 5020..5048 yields 0.95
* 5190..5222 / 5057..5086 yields 0.96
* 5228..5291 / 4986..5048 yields 0.95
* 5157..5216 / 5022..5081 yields 0.96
